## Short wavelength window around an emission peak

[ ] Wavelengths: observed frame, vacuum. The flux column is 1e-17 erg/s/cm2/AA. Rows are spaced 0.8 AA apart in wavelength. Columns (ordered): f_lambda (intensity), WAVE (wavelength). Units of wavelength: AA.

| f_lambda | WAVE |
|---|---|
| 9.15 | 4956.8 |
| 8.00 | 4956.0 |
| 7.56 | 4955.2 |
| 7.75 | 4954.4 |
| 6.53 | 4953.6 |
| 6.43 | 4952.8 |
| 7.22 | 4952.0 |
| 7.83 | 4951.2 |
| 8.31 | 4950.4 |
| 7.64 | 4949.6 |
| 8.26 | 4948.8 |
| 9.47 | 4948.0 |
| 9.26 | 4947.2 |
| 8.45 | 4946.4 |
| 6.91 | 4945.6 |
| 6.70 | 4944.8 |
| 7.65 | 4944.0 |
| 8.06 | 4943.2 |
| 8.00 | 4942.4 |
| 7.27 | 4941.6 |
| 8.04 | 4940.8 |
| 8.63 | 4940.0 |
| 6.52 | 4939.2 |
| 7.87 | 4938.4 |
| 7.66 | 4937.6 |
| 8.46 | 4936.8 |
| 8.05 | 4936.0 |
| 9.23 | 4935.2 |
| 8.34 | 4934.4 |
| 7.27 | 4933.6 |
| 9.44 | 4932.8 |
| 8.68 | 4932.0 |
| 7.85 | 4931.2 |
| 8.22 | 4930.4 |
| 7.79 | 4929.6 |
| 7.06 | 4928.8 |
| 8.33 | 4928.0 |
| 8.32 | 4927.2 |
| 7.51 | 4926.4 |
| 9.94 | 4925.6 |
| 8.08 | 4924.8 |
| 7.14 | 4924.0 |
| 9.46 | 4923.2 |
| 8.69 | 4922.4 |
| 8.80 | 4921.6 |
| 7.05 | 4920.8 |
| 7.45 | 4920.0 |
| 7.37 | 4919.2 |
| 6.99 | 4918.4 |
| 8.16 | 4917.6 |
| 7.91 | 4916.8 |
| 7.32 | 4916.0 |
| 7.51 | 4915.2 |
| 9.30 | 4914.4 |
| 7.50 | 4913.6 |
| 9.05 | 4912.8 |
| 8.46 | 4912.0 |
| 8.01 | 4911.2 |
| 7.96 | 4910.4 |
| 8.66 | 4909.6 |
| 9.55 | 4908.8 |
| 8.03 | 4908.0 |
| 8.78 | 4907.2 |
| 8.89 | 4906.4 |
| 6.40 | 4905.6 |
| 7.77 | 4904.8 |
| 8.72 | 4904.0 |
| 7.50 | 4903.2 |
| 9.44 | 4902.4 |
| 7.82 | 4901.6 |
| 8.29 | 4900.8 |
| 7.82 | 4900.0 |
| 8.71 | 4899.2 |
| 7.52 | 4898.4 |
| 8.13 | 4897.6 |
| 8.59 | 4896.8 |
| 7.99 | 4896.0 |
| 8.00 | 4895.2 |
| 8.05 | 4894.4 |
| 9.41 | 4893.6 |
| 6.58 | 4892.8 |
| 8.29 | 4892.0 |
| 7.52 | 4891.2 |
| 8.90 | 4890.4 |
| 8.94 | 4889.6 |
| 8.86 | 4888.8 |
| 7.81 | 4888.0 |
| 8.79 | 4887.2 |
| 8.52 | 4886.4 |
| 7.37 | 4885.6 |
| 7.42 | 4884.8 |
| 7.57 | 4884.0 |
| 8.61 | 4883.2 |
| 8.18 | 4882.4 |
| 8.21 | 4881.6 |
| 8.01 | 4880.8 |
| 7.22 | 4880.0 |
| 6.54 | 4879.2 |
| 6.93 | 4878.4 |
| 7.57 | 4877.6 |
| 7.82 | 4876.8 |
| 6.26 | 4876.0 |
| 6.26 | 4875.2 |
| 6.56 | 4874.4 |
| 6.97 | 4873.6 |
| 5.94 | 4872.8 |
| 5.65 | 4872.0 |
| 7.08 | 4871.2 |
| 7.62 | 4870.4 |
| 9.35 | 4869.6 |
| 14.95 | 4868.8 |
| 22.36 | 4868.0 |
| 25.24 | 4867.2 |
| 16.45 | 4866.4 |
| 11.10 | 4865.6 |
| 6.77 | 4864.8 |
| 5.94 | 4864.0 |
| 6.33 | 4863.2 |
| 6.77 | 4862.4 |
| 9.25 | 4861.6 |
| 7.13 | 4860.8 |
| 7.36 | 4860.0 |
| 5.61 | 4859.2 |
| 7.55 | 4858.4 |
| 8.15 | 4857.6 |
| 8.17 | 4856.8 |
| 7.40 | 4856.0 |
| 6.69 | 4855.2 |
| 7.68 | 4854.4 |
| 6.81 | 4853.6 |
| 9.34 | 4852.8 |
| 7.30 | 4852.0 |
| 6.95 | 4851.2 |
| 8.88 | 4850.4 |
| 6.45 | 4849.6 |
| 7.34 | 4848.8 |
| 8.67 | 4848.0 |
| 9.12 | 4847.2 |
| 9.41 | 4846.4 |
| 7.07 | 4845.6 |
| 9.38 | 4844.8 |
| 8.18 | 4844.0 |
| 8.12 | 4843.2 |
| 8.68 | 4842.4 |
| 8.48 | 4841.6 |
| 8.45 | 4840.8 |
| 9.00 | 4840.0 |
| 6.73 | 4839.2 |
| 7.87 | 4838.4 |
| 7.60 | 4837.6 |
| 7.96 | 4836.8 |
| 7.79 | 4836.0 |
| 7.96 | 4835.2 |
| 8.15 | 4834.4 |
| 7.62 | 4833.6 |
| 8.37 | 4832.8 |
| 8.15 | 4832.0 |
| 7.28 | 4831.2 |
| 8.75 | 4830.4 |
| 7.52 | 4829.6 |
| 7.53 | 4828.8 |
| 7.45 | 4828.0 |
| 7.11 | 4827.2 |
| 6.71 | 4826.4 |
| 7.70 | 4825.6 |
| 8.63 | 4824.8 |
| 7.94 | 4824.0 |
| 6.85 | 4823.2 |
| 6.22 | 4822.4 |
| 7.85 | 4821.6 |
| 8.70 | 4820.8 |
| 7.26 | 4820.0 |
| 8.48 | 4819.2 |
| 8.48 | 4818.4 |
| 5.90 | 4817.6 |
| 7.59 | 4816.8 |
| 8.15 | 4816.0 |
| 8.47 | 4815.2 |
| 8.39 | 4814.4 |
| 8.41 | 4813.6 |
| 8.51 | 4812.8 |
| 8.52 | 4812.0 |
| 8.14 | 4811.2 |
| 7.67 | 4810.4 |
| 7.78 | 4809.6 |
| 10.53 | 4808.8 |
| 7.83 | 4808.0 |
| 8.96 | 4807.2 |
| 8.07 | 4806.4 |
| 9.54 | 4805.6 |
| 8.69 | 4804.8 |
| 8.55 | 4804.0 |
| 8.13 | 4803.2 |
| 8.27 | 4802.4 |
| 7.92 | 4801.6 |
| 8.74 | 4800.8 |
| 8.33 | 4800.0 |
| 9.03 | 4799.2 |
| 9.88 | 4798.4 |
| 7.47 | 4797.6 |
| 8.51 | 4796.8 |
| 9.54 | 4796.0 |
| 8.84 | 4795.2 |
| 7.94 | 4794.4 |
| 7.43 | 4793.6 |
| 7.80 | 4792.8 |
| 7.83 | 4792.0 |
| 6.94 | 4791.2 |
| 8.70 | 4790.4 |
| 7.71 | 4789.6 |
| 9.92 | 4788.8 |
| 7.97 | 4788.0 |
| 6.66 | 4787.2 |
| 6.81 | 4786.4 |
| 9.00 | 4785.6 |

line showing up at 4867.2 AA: H-gamma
